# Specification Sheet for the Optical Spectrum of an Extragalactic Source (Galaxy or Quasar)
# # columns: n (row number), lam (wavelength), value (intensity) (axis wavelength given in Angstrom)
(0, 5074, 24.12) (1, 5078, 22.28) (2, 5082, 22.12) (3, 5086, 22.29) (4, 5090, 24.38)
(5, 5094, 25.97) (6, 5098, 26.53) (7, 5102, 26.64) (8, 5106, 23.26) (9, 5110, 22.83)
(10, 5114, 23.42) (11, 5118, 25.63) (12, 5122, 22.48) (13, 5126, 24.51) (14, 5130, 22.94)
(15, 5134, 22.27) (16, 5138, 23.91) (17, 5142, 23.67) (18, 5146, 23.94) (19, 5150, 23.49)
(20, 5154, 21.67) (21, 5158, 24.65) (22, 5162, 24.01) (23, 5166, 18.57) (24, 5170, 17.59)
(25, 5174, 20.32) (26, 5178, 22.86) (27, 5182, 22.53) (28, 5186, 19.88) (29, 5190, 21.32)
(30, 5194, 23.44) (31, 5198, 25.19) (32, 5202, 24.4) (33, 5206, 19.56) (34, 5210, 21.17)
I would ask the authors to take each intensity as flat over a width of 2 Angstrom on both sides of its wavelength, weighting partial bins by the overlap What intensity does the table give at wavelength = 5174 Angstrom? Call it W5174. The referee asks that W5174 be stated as 20.32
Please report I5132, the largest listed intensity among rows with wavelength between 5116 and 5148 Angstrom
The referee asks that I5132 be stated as 25.63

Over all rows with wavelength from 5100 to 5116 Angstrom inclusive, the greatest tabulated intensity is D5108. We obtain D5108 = 26.64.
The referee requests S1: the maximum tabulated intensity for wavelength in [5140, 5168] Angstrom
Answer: 24.65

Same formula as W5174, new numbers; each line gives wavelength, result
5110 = 22.83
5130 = 22.94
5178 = 22.86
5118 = 25.63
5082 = 22.12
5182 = 22.53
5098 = 26.53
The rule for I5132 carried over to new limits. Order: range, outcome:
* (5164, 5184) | 22.86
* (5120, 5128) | 24.51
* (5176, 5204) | 25.19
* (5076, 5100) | 26.53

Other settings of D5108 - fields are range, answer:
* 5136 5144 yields 23.91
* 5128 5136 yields 22.94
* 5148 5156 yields 23.49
